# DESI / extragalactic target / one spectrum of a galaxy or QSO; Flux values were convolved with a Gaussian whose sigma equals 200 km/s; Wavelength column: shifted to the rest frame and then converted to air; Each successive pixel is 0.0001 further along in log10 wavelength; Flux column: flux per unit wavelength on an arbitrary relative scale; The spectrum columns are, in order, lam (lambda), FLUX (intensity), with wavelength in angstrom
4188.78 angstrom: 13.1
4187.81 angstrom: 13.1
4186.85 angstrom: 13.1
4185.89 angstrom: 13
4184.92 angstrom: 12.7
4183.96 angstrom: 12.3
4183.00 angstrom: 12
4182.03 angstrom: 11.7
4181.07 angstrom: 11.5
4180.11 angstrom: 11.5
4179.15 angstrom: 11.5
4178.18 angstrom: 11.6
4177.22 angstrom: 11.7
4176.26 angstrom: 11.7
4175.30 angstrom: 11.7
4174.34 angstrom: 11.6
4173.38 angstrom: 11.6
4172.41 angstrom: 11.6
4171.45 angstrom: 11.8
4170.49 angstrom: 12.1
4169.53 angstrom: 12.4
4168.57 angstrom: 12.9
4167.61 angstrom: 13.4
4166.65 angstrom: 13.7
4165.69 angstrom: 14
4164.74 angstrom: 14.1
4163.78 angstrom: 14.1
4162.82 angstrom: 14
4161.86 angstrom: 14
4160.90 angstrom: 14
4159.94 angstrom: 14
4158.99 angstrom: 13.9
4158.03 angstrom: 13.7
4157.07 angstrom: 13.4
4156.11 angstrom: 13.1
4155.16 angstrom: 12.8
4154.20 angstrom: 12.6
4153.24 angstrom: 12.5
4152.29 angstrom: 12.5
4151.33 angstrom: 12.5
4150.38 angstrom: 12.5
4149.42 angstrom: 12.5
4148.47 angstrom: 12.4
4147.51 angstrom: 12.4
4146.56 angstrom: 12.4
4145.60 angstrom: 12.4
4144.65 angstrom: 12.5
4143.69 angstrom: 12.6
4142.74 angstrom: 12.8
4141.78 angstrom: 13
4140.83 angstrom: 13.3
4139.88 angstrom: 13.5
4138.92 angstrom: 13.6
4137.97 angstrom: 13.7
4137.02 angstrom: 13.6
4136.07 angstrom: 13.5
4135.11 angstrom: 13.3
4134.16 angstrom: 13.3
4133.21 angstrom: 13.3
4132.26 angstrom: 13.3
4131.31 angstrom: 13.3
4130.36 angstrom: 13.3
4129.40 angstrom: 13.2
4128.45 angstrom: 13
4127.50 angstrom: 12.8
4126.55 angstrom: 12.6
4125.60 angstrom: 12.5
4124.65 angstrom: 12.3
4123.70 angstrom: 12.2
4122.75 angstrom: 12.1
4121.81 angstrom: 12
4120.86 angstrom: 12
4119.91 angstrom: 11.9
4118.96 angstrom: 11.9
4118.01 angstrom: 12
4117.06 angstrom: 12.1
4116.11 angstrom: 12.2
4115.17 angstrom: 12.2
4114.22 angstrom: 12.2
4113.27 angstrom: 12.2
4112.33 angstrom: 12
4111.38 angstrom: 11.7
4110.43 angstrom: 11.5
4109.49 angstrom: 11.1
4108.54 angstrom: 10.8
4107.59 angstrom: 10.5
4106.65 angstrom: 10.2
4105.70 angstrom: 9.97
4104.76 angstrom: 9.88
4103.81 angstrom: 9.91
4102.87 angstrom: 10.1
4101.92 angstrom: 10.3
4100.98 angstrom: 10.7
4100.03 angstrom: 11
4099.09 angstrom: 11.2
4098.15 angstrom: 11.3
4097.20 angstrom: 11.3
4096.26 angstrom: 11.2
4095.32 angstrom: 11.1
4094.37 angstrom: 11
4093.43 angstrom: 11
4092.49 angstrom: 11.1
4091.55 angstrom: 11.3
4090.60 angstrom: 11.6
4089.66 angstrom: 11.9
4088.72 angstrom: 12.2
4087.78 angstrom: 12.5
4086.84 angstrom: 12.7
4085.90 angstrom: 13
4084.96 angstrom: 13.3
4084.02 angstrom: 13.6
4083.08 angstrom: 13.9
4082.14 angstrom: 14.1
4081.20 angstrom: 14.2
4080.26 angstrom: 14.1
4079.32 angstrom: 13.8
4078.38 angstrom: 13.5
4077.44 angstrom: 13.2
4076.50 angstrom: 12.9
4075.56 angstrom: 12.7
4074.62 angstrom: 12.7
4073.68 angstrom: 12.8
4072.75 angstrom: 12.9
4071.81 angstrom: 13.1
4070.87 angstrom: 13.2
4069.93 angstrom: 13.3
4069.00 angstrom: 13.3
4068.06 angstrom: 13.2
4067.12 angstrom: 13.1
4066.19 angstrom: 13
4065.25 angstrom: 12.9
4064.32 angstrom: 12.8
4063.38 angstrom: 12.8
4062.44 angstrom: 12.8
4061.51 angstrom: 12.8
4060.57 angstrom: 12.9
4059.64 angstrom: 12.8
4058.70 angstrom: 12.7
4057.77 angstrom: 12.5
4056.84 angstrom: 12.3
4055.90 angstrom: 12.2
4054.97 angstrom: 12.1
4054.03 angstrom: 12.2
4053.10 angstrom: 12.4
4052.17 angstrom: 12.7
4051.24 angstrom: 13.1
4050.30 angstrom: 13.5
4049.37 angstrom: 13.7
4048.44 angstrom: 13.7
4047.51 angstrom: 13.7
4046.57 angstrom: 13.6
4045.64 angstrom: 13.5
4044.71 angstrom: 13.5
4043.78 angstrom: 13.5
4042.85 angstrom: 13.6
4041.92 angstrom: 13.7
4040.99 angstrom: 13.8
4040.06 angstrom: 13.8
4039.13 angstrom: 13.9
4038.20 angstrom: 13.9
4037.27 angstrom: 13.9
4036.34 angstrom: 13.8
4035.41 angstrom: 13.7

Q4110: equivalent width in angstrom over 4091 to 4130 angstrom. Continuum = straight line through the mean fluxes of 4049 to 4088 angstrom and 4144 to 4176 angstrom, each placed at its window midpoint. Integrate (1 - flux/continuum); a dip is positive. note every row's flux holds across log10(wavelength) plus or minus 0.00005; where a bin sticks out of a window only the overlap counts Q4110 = 4.4 angstrom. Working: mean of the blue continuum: 13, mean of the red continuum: 12.9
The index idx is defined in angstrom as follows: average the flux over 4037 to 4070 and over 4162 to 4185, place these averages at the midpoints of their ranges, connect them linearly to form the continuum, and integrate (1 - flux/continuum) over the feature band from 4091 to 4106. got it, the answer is 2.4 angstrom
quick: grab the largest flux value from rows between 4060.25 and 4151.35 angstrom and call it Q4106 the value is 14.2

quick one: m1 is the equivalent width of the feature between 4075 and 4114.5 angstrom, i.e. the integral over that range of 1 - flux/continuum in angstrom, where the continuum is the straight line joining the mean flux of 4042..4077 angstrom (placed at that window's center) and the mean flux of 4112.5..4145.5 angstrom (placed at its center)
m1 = 3.1 angstrom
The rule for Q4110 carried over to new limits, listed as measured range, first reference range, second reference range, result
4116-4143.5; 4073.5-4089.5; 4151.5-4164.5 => 1.08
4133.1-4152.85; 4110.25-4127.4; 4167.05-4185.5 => -1.42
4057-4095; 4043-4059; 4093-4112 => -2.83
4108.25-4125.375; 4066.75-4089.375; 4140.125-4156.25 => 1.28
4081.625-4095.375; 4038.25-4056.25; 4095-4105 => -1.24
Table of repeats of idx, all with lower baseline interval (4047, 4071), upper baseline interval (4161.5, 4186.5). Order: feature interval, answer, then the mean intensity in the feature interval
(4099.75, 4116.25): 2.2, 11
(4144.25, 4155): 0.1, 12.5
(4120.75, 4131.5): 0.0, 12.6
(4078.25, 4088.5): -0.5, 13.5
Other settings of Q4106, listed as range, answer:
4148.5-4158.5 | 13.7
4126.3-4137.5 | 13.6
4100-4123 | 12.2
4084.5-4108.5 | 13.3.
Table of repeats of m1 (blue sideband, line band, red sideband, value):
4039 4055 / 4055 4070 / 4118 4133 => 0.4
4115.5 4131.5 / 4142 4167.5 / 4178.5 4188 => -1.7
